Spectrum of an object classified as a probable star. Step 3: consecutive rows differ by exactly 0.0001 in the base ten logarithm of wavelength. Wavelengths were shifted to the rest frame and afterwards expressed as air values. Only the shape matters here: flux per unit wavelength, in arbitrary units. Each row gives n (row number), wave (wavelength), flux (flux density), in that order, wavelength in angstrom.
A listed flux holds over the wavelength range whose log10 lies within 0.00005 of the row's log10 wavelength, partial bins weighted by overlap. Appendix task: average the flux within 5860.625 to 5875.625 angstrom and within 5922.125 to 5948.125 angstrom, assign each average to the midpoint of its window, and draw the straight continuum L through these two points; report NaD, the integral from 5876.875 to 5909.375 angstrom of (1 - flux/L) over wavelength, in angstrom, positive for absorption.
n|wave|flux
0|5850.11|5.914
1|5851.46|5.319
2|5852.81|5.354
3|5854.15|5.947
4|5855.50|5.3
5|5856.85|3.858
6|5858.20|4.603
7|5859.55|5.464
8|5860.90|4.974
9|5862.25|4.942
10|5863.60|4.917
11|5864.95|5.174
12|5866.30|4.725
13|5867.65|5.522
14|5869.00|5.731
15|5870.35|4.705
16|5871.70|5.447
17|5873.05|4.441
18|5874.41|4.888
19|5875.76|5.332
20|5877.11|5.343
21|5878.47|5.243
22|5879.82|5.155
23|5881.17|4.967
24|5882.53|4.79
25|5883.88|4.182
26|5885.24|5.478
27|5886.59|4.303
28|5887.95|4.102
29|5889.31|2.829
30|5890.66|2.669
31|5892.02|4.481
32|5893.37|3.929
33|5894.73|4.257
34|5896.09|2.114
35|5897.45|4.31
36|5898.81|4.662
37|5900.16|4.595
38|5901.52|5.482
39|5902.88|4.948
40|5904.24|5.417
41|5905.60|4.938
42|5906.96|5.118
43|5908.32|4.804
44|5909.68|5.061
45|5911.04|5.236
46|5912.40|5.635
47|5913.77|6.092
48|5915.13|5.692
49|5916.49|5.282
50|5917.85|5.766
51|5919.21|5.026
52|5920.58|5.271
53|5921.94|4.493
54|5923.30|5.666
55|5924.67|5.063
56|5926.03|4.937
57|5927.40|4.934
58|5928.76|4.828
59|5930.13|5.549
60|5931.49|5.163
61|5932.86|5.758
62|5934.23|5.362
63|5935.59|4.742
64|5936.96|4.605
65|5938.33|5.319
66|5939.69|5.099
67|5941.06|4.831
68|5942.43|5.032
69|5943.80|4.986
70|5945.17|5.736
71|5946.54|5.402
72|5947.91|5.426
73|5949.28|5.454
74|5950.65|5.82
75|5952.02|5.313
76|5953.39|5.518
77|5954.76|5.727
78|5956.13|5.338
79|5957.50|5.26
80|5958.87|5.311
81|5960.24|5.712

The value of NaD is 3.8 angstrom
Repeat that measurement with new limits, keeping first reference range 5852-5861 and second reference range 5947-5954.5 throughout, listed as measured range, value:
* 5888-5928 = 4.14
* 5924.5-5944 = 1.28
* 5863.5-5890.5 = 1.84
